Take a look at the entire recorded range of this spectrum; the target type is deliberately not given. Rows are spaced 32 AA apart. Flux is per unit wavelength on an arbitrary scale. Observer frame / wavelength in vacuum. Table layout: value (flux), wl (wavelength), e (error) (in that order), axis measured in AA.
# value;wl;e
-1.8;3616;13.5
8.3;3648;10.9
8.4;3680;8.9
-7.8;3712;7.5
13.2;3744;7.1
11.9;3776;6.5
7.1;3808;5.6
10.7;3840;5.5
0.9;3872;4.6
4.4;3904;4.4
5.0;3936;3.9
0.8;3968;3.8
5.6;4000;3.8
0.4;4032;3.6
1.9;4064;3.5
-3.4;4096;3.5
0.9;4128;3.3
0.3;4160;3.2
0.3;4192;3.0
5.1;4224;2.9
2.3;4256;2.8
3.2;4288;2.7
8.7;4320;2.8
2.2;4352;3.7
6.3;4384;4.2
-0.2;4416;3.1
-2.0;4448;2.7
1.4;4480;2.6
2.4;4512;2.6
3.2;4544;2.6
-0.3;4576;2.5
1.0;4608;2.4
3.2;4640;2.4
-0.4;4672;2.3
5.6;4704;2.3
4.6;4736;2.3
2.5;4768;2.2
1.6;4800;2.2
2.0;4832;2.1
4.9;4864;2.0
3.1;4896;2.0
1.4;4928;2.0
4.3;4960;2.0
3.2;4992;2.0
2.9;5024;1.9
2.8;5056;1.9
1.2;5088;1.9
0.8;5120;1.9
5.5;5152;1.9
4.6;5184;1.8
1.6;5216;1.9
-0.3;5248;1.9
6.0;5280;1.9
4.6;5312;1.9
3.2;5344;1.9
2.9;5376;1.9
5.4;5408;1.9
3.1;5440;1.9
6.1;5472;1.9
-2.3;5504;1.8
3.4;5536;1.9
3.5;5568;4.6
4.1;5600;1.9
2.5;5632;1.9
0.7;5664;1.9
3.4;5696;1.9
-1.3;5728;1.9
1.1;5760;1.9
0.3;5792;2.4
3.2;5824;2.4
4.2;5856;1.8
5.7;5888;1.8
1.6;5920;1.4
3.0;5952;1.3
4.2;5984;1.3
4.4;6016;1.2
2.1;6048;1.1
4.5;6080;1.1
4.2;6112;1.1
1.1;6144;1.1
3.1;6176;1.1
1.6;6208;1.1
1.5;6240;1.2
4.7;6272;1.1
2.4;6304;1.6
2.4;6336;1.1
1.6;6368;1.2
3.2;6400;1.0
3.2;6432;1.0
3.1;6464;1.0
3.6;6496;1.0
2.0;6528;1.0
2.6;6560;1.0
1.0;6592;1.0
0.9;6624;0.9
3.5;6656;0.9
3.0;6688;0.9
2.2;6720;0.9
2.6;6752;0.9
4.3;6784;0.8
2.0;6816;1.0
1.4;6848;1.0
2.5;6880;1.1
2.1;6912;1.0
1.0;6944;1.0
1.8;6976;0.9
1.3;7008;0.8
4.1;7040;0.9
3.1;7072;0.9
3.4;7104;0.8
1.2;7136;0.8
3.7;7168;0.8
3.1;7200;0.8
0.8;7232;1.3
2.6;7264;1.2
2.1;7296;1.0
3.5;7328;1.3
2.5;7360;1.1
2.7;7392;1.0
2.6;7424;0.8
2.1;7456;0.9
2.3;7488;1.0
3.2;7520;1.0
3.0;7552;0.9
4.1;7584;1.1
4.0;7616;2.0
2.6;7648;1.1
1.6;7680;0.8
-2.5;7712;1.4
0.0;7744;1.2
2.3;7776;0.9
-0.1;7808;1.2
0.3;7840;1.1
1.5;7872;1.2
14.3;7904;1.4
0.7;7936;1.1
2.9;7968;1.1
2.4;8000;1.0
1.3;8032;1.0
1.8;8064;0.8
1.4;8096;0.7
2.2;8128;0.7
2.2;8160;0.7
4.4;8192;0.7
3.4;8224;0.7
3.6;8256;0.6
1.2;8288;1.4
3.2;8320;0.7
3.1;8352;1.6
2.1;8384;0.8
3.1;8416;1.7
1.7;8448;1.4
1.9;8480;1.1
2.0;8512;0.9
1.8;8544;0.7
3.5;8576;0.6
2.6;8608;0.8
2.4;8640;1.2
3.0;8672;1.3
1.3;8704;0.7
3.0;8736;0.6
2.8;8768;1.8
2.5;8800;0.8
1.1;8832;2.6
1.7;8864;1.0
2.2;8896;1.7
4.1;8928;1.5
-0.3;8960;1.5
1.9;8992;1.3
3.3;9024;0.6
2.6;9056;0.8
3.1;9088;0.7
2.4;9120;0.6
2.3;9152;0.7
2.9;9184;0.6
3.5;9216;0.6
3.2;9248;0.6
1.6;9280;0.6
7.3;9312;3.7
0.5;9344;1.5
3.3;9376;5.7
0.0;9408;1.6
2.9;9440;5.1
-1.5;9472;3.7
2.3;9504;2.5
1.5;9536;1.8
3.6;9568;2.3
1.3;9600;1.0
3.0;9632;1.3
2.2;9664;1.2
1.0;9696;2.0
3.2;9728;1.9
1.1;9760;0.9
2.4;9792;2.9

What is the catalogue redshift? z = 1.119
